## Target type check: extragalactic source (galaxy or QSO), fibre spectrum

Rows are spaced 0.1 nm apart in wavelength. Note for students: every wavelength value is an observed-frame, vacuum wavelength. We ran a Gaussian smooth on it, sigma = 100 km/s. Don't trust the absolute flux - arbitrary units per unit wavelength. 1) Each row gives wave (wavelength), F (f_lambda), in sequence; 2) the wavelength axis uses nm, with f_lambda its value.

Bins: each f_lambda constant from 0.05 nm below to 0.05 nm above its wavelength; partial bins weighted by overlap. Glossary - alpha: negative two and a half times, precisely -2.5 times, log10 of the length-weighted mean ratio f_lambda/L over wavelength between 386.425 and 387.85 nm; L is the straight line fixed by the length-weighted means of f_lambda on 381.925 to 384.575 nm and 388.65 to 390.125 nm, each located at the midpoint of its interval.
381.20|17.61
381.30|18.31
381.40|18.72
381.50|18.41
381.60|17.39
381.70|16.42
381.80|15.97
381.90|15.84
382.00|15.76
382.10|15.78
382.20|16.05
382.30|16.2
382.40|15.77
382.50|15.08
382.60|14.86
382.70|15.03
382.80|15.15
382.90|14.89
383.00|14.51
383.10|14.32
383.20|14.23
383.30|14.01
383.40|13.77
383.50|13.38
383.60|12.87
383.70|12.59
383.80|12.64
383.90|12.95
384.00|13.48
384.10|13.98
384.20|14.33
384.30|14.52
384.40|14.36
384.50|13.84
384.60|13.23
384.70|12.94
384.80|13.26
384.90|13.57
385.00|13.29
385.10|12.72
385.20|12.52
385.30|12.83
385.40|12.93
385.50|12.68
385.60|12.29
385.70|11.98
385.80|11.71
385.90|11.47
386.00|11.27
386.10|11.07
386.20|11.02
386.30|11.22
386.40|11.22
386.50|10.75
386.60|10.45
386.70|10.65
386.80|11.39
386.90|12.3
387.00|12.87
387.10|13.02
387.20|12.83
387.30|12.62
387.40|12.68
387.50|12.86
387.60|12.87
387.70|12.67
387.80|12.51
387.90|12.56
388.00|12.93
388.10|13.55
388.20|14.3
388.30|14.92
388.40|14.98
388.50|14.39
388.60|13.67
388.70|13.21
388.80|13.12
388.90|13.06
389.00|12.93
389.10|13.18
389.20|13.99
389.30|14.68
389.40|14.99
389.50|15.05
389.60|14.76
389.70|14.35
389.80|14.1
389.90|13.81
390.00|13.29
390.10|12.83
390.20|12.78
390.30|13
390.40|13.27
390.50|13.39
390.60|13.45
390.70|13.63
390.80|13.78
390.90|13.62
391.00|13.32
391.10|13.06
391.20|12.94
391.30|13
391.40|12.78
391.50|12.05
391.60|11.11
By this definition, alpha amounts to 0.16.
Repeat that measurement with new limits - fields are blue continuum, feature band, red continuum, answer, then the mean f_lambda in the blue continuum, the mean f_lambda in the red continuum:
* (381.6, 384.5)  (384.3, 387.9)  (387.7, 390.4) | 0.147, 14.6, 13.7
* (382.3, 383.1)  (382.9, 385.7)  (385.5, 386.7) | -0.010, 15.1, 11.3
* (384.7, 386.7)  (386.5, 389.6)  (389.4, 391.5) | -0.033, 12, 13.5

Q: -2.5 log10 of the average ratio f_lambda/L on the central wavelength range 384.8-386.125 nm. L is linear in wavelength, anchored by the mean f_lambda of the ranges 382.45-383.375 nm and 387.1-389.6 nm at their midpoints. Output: 0.14 mag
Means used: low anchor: 14.7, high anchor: 13.5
